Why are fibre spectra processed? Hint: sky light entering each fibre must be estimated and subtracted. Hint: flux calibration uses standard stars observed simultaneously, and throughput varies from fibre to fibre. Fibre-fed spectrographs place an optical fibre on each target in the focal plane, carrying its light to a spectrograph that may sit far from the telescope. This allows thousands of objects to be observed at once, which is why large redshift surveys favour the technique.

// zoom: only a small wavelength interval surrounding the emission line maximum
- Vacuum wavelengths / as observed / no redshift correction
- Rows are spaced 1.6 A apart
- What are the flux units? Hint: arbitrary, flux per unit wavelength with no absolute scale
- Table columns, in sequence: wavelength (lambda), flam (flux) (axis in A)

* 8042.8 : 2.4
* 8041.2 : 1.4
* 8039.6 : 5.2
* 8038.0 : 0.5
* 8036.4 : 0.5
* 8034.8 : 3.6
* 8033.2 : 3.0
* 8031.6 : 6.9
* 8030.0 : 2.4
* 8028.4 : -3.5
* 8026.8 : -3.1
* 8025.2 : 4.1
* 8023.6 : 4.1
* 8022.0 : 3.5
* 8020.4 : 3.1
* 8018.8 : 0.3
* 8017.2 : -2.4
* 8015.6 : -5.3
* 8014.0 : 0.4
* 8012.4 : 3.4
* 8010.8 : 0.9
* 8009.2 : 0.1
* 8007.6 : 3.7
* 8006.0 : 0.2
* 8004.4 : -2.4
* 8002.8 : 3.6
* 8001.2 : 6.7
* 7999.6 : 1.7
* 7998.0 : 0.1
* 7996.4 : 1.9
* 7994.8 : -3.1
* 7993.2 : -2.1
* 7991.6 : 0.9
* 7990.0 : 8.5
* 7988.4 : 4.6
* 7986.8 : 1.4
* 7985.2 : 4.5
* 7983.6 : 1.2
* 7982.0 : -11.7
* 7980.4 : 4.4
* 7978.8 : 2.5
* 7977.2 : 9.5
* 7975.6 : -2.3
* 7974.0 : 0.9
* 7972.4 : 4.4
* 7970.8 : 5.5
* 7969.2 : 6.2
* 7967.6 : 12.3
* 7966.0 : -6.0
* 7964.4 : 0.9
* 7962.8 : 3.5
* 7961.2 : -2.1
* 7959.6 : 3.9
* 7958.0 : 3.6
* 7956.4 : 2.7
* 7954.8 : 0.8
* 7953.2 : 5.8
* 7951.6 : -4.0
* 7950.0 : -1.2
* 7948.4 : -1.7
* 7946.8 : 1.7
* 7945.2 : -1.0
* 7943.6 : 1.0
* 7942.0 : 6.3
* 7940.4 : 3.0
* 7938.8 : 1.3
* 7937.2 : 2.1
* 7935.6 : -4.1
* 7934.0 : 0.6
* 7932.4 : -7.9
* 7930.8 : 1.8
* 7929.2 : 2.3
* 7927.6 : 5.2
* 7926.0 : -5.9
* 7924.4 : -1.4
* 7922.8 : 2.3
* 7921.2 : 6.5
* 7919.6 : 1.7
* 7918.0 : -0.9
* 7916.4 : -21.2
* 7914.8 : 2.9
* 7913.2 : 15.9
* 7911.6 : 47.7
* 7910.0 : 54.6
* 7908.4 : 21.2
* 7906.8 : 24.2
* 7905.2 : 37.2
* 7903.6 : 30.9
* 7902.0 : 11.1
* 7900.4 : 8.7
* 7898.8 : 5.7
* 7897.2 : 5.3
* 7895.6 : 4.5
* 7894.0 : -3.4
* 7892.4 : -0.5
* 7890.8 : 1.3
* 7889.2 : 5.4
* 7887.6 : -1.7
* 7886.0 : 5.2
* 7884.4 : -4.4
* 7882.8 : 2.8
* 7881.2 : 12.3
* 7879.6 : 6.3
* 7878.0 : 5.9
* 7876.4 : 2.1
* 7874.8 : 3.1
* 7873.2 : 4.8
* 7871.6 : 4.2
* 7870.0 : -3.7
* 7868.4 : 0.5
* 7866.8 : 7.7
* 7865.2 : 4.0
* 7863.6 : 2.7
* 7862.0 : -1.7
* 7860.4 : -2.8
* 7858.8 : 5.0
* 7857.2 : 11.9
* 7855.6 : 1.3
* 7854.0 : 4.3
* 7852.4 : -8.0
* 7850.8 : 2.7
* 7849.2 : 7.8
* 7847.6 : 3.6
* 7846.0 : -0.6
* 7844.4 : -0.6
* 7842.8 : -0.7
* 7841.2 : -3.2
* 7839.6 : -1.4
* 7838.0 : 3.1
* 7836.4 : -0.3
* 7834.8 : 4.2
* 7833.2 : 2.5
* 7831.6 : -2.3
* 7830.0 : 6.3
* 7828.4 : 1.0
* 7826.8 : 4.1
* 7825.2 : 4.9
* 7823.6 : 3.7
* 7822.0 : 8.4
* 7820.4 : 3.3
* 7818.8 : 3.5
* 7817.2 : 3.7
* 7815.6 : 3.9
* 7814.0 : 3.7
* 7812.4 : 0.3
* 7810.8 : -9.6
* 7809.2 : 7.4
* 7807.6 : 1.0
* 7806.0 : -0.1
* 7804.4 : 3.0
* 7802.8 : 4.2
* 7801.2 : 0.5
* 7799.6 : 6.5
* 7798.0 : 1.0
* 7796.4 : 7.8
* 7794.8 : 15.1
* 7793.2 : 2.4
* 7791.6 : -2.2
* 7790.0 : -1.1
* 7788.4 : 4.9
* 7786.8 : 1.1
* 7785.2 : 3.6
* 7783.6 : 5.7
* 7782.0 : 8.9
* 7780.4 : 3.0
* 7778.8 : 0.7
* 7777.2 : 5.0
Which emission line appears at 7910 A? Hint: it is [O II] 3727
